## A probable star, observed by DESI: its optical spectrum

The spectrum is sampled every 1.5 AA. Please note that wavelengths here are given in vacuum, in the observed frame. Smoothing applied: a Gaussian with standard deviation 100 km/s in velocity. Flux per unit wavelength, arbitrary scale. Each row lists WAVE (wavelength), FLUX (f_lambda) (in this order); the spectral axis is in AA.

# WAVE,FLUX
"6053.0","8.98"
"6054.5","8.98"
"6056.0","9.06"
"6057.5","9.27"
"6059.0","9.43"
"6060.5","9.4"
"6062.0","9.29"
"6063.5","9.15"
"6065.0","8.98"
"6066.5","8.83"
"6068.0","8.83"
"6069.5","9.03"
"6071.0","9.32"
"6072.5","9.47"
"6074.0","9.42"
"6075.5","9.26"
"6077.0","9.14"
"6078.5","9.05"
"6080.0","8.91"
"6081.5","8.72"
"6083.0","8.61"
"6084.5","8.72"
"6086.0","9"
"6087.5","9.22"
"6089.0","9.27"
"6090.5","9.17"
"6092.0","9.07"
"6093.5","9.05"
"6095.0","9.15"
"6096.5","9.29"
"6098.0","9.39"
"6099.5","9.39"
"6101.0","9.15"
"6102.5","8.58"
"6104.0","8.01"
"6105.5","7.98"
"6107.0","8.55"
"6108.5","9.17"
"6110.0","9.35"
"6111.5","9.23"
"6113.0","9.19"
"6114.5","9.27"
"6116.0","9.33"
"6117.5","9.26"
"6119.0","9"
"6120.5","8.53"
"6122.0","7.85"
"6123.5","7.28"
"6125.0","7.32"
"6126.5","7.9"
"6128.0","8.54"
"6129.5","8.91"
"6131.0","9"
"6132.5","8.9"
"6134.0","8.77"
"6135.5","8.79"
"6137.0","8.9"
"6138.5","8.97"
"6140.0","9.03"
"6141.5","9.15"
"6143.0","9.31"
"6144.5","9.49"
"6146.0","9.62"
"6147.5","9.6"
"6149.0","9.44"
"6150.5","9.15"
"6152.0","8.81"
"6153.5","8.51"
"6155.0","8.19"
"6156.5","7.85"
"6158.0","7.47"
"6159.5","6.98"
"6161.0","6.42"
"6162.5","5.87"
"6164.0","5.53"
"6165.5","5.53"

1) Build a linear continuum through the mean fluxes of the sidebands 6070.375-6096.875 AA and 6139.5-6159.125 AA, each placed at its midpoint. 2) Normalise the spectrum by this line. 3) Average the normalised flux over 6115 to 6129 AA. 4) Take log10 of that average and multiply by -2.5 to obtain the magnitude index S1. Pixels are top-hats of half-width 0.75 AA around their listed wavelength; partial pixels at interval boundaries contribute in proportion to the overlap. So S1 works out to 0.075 mag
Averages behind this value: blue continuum 9.1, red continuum 8.86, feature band 8.36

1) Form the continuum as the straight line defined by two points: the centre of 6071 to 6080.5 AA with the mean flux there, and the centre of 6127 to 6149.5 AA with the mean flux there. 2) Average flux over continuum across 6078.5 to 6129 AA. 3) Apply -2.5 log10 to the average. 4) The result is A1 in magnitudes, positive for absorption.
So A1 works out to 0.04 mag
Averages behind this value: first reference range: 9.22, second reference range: 9.08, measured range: 8.81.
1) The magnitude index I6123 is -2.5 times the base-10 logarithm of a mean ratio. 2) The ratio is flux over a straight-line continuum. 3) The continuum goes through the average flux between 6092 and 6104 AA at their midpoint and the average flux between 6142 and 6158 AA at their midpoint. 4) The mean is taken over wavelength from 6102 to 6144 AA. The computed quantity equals 0.03 mag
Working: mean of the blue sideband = 9.07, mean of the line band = 8.72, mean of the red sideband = 8.93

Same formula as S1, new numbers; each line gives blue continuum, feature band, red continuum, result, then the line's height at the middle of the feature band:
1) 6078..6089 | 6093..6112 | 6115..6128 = -0.04 mag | 8.63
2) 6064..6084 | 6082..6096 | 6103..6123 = -0.01 mag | 8.95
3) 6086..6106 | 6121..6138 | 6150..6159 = 0.02 mag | 8.58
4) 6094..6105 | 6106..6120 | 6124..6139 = -0.04 mag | 8.8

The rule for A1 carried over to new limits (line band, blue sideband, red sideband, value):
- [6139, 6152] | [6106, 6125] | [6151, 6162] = -0.16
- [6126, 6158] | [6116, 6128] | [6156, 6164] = -0.19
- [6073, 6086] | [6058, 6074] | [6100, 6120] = 0.01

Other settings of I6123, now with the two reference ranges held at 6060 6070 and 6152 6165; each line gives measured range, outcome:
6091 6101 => -0.10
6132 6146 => -0.20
